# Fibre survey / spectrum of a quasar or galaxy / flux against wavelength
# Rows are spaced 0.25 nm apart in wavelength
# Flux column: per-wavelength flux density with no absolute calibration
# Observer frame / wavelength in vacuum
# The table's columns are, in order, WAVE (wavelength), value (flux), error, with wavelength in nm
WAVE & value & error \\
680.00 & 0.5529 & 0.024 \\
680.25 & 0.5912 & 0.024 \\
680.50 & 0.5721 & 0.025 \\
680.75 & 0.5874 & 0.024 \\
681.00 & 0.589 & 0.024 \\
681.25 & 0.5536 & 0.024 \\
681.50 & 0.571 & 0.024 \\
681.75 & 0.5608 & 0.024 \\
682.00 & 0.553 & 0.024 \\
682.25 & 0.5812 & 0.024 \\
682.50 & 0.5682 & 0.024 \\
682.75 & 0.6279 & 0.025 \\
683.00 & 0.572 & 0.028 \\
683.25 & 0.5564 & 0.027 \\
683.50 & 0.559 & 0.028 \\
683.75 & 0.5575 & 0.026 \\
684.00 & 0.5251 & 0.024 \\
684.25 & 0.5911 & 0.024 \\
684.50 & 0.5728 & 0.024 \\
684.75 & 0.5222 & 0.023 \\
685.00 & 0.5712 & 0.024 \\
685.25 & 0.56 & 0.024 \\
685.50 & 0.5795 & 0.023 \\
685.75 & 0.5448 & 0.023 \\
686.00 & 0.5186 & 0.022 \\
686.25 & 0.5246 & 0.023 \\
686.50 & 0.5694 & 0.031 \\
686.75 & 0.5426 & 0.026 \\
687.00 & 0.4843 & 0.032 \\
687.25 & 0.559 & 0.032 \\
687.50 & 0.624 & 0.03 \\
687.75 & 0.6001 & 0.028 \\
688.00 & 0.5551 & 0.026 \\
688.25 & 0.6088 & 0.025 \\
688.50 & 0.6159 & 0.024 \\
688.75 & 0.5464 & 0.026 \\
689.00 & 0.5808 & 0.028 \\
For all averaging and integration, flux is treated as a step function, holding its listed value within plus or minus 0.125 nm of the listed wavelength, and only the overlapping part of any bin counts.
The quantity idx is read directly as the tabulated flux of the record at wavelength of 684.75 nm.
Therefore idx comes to 0.5222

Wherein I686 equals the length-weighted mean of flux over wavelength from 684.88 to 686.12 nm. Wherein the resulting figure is 0.555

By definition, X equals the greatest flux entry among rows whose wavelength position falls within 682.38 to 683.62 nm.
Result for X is 0.6279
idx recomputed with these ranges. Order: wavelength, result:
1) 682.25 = 0.5812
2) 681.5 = 0.571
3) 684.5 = 0.5728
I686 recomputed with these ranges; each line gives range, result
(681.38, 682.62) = 0.567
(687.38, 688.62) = 0.601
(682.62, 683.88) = 0.574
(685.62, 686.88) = 0.54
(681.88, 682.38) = 0.567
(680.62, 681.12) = 0.588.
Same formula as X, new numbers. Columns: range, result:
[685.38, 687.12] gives 0.5795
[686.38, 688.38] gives 0.624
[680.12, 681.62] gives 0.5912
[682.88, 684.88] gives 0.5911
